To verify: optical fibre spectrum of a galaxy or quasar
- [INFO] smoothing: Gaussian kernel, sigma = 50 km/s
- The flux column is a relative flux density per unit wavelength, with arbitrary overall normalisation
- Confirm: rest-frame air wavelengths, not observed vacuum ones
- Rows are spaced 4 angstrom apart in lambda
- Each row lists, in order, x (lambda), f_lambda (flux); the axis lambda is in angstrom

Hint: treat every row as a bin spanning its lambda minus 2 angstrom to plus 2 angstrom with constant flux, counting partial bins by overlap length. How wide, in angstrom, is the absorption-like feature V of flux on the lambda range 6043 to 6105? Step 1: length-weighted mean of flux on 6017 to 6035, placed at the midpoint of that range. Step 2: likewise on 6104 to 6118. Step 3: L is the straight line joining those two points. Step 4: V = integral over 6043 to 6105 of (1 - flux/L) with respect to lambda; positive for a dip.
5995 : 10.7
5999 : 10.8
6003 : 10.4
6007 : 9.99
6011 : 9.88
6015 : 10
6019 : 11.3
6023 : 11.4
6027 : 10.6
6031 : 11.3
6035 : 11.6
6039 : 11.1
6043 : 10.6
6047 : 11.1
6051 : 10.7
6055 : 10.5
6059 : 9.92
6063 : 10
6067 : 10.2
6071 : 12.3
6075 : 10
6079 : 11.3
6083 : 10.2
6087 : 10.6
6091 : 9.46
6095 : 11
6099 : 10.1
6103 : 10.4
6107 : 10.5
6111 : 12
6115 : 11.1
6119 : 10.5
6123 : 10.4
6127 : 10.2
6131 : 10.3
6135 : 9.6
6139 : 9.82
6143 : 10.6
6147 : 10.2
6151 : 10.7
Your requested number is 3.4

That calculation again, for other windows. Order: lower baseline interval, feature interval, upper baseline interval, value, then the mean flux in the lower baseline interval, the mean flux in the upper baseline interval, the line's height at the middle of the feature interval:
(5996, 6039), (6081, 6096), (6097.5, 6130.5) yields 0.6 angstrom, 10.7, 10.6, 10.7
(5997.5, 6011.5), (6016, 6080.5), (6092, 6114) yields -2.2 angstrom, 10.3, 10.8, 10.5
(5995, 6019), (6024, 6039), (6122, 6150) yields -1.3 angstrom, 10.3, 10.2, 10.3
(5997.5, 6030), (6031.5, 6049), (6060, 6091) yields -0.9 angstrom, 10.6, 10.6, 10.6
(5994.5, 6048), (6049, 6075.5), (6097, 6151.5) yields 0.2 angstrom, 10.8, 10.5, 10.6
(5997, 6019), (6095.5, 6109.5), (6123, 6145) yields -0.4 angstrom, 10.3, 10.1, 10.2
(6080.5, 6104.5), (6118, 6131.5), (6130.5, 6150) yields -0.2 angstrom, 10.3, 10.1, 10.2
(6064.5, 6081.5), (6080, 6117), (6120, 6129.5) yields 0.0 angstrom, 10.9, 10.3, 10.6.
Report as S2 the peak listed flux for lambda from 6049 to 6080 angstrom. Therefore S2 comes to 12.3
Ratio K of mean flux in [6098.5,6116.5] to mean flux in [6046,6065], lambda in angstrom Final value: 1.04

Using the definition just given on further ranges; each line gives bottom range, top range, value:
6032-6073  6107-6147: 0.97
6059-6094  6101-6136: 1.01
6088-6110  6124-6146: 0.97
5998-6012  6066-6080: 1.07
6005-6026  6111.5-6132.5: 1.01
